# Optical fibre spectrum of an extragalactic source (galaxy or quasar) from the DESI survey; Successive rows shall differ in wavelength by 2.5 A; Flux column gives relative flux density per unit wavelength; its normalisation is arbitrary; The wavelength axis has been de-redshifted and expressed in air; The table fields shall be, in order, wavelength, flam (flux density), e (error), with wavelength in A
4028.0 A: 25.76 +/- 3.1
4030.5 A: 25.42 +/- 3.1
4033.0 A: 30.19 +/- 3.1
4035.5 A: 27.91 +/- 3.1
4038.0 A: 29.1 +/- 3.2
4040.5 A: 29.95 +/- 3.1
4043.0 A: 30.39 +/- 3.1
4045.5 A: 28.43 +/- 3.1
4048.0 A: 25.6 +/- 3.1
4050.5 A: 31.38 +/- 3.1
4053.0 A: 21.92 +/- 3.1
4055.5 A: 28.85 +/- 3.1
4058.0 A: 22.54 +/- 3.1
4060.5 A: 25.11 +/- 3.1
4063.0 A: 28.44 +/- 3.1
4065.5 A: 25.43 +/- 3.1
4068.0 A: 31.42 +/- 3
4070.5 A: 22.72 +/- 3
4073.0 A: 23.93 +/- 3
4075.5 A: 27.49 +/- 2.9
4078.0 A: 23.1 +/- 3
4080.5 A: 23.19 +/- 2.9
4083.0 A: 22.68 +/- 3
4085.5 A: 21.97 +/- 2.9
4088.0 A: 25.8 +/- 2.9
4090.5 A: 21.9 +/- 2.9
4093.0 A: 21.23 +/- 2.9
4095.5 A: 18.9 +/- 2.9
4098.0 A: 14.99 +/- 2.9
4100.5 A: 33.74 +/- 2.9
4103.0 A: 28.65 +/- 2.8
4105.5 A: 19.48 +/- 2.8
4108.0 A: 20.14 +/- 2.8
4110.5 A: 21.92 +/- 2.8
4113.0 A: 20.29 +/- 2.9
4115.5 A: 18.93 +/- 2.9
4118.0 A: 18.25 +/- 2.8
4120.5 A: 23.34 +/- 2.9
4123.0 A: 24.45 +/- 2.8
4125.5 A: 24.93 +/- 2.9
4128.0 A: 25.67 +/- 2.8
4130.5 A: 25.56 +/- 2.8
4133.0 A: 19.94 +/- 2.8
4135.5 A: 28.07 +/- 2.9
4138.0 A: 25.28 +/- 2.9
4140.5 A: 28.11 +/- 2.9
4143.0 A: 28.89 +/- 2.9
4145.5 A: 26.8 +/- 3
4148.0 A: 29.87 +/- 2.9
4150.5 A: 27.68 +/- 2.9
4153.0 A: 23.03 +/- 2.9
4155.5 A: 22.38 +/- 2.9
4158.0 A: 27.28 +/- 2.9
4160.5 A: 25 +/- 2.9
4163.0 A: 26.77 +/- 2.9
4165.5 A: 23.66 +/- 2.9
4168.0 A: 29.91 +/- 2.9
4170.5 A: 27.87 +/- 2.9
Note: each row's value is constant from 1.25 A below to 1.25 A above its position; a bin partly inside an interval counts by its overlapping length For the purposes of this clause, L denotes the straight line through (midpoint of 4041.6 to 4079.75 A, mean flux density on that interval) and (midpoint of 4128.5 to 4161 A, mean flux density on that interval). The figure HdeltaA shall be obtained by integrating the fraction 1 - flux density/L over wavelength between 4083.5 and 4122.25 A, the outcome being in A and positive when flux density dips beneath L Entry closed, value 6.2 A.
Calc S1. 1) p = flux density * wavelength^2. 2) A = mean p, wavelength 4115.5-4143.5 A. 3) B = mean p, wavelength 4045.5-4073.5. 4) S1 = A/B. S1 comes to 1.0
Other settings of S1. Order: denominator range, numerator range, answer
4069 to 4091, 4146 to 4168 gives 1.13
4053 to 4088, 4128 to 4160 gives 1.08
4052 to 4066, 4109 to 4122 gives 0.83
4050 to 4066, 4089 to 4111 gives 0.88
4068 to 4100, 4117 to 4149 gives 1.13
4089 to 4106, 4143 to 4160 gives 1.18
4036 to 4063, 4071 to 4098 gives 0.84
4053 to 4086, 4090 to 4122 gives 0.88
